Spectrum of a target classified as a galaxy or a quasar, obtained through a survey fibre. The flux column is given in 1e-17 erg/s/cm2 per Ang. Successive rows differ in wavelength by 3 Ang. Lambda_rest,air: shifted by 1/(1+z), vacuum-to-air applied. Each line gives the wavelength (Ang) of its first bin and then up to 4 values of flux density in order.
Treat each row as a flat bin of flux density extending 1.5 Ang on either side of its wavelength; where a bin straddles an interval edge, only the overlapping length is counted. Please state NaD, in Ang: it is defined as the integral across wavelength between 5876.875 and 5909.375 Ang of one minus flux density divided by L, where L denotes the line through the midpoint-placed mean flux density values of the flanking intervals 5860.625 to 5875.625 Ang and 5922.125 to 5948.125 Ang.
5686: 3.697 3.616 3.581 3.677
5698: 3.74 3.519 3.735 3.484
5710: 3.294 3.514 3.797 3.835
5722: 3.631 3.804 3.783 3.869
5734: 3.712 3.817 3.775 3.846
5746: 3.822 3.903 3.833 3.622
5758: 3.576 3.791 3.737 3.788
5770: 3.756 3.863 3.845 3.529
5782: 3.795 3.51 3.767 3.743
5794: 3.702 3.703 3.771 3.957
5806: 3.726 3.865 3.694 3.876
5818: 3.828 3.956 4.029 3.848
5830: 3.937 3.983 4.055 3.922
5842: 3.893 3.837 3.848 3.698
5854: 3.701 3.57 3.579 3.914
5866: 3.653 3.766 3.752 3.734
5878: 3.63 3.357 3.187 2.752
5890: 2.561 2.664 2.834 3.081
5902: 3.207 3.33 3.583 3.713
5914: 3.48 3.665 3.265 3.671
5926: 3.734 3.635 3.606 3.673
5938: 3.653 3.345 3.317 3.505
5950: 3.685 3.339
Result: 5.2 Ang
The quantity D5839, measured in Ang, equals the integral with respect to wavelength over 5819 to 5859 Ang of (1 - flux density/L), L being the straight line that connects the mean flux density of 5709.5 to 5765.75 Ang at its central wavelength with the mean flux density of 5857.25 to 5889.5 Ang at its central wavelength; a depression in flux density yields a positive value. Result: -3.4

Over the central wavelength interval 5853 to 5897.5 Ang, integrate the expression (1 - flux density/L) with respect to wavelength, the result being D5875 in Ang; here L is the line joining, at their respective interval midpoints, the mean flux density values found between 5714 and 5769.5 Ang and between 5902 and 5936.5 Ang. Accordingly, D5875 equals 3.0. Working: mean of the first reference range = 3.77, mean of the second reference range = 3.56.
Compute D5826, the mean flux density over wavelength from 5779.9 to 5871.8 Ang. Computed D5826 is 3.8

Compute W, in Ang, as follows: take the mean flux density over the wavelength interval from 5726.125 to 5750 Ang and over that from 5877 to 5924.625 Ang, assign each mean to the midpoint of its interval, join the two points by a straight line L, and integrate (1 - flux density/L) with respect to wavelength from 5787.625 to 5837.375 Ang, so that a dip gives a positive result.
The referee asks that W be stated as -4.2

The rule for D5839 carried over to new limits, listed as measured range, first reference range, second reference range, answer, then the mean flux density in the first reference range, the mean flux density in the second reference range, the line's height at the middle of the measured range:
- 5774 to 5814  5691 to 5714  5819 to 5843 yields 1.0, 3.57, 3.95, 3.84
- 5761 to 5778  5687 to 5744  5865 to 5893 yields -1.1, 3.68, 3.33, 3.57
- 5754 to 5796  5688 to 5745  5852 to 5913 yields -1.6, 3.69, 3.38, 3.58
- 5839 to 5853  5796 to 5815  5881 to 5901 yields -1.9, 3.8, 2.89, 3.37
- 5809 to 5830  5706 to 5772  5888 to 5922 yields -2.4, 3.73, 3.22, 3.48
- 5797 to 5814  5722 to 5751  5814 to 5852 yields 0.3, 3.81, 3.9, 3.88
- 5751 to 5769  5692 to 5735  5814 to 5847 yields 0.2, 3.67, 3.92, 3.77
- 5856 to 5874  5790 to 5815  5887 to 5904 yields -3.1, 3.78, 2.87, 3.17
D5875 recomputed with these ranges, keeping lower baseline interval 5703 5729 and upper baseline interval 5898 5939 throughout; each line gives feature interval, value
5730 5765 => -1.4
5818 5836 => -1.9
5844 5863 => -0.8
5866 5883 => -0.4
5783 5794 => -0.2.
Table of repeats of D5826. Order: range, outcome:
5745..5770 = 3.76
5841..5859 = 3.75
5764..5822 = 3.77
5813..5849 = 3.92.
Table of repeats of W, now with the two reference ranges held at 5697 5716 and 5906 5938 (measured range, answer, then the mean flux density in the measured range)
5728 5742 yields -0.9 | 3.79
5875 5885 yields 0.4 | 3.45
